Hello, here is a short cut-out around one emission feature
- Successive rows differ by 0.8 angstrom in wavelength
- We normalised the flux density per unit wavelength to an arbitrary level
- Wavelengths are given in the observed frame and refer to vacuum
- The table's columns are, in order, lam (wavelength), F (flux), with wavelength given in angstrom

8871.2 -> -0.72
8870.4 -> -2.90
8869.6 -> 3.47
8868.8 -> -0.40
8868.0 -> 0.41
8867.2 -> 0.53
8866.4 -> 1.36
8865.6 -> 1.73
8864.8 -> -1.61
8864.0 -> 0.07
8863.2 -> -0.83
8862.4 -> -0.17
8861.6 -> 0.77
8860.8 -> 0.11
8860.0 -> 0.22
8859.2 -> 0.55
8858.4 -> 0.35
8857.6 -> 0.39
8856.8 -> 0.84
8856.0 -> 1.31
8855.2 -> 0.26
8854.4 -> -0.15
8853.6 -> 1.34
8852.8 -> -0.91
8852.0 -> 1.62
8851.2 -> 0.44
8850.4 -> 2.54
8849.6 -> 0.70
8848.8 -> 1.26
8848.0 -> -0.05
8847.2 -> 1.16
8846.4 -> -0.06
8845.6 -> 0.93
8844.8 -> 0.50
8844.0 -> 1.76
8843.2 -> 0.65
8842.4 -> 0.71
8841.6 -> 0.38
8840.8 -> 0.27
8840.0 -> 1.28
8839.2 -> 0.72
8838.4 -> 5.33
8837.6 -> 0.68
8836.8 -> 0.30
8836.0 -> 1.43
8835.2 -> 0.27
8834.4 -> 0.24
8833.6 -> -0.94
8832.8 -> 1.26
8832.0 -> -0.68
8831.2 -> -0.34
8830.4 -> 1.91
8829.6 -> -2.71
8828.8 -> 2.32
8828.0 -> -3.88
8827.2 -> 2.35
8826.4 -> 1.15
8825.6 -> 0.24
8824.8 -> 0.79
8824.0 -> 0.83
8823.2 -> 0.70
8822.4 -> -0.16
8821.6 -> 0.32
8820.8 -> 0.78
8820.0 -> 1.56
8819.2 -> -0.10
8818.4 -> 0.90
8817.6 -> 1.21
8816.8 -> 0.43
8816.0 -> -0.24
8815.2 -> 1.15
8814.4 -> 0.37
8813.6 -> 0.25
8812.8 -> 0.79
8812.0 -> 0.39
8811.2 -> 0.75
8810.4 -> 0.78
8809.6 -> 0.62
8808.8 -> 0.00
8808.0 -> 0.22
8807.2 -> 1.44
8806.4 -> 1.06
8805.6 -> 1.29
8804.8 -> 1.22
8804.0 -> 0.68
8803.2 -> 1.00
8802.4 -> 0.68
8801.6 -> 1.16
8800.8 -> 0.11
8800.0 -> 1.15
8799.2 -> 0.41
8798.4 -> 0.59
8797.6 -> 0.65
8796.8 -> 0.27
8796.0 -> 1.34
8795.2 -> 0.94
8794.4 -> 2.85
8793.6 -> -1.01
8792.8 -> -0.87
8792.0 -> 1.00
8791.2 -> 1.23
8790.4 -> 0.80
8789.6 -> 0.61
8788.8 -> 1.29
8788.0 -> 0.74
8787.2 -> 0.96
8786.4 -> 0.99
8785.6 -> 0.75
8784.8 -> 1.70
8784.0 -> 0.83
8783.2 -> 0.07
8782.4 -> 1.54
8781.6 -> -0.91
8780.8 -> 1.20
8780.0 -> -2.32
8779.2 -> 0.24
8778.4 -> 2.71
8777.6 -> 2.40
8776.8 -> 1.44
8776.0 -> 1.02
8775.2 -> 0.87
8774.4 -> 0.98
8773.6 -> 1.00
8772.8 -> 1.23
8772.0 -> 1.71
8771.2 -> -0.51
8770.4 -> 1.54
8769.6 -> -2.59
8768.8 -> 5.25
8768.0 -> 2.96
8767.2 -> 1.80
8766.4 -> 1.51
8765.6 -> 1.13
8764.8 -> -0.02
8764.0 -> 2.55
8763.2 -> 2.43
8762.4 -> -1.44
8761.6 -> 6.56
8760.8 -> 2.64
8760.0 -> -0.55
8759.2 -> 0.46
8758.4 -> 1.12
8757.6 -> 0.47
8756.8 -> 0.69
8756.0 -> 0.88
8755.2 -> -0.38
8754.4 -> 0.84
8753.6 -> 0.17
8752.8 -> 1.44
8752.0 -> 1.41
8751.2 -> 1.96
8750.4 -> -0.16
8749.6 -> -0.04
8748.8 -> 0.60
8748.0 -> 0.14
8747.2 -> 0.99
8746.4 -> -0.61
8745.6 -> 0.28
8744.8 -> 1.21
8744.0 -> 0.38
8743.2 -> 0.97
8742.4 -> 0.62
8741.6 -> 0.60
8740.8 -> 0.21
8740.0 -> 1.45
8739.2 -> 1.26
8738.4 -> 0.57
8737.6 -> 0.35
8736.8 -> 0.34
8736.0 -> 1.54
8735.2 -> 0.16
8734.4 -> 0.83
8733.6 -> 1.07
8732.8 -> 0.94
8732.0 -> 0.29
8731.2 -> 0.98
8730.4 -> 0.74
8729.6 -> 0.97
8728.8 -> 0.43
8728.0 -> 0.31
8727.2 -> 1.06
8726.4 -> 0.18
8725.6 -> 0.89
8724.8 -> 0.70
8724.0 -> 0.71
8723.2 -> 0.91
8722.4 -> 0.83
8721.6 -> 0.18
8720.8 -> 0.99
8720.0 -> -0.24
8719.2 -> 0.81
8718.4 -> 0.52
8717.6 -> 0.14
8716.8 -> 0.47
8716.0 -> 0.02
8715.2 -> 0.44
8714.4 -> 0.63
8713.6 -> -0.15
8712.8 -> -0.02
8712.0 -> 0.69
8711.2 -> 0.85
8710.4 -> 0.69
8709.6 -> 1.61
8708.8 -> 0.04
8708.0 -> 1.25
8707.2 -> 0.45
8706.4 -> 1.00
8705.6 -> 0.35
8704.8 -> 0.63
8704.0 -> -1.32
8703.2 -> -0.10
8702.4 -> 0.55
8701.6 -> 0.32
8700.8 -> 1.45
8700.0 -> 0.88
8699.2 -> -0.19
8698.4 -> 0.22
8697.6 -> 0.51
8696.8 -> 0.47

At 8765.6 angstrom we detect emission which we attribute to Mg II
